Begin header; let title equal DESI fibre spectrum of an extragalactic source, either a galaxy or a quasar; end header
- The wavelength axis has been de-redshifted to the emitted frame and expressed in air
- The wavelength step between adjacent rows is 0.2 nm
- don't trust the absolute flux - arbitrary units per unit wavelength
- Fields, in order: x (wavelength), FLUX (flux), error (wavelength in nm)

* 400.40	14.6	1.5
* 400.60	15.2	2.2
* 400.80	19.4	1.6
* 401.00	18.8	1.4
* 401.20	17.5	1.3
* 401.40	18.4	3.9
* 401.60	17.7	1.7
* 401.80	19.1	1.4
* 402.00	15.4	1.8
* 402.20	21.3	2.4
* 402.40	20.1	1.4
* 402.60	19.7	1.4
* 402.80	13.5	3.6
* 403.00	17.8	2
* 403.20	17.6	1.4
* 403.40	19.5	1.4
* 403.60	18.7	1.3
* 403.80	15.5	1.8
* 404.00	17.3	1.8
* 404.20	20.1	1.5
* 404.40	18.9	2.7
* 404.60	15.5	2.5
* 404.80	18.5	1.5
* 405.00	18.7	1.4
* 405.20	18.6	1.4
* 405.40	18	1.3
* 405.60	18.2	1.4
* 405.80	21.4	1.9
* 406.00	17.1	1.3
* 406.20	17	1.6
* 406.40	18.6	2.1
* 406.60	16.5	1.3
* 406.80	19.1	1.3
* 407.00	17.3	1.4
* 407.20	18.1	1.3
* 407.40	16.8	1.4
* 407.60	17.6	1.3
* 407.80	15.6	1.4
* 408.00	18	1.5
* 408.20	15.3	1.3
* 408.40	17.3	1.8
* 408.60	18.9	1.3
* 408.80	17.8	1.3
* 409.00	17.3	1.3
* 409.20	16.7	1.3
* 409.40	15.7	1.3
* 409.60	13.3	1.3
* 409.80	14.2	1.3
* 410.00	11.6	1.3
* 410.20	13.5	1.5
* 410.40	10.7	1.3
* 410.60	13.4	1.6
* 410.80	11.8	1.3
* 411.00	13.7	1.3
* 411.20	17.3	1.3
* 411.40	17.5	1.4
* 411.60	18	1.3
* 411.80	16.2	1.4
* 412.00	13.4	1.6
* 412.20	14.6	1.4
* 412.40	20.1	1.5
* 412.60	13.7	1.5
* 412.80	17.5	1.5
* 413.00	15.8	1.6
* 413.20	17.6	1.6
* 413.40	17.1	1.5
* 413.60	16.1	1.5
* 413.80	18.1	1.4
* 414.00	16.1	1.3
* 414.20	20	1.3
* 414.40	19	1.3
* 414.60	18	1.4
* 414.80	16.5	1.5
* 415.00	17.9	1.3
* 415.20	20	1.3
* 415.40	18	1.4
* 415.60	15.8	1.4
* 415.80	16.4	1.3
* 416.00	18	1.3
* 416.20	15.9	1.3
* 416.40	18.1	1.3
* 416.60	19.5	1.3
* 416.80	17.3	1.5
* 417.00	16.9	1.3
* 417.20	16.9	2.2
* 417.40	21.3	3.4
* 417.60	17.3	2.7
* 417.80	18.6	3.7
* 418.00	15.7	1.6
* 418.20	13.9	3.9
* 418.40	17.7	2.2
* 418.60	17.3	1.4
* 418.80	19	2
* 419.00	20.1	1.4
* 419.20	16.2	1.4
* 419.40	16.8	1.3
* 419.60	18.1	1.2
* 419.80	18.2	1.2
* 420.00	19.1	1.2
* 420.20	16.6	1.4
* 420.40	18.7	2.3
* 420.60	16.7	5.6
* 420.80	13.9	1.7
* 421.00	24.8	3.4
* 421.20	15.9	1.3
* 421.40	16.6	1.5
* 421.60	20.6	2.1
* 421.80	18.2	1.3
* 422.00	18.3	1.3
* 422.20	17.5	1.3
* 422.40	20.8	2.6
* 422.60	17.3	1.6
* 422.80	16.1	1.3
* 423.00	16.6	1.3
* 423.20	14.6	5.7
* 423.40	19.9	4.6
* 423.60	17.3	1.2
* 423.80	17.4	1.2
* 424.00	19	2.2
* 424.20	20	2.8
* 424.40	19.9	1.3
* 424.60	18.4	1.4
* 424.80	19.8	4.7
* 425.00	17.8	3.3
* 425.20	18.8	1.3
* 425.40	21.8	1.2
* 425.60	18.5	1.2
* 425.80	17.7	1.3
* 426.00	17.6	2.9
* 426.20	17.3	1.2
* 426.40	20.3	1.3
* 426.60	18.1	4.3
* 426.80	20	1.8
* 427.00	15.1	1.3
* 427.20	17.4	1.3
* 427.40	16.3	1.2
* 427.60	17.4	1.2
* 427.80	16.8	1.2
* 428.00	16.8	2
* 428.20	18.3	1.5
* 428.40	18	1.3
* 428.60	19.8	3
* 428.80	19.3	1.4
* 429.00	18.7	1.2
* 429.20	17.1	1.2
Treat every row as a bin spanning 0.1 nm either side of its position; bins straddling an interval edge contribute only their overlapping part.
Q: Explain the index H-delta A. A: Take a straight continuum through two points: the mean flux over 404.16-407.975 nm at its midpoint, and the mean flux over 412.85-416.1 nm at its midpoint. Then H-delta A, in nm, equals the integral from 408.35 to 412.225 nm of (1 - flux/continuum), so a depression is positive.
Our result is 0.570 nm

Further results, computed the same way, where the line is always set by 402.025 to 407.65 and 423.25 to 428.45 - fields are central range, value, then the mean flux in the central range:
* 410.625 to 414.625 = 0.36 nm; 16.5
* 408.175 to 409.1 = 0.03 nm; 17.5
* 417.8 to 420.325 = 0.10 nm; 17.5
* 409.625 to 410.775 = 0.35 nm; 12.7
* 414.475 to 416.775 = 0.07 nm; 17.6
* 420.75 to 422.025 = -0.02 nm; 18.5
